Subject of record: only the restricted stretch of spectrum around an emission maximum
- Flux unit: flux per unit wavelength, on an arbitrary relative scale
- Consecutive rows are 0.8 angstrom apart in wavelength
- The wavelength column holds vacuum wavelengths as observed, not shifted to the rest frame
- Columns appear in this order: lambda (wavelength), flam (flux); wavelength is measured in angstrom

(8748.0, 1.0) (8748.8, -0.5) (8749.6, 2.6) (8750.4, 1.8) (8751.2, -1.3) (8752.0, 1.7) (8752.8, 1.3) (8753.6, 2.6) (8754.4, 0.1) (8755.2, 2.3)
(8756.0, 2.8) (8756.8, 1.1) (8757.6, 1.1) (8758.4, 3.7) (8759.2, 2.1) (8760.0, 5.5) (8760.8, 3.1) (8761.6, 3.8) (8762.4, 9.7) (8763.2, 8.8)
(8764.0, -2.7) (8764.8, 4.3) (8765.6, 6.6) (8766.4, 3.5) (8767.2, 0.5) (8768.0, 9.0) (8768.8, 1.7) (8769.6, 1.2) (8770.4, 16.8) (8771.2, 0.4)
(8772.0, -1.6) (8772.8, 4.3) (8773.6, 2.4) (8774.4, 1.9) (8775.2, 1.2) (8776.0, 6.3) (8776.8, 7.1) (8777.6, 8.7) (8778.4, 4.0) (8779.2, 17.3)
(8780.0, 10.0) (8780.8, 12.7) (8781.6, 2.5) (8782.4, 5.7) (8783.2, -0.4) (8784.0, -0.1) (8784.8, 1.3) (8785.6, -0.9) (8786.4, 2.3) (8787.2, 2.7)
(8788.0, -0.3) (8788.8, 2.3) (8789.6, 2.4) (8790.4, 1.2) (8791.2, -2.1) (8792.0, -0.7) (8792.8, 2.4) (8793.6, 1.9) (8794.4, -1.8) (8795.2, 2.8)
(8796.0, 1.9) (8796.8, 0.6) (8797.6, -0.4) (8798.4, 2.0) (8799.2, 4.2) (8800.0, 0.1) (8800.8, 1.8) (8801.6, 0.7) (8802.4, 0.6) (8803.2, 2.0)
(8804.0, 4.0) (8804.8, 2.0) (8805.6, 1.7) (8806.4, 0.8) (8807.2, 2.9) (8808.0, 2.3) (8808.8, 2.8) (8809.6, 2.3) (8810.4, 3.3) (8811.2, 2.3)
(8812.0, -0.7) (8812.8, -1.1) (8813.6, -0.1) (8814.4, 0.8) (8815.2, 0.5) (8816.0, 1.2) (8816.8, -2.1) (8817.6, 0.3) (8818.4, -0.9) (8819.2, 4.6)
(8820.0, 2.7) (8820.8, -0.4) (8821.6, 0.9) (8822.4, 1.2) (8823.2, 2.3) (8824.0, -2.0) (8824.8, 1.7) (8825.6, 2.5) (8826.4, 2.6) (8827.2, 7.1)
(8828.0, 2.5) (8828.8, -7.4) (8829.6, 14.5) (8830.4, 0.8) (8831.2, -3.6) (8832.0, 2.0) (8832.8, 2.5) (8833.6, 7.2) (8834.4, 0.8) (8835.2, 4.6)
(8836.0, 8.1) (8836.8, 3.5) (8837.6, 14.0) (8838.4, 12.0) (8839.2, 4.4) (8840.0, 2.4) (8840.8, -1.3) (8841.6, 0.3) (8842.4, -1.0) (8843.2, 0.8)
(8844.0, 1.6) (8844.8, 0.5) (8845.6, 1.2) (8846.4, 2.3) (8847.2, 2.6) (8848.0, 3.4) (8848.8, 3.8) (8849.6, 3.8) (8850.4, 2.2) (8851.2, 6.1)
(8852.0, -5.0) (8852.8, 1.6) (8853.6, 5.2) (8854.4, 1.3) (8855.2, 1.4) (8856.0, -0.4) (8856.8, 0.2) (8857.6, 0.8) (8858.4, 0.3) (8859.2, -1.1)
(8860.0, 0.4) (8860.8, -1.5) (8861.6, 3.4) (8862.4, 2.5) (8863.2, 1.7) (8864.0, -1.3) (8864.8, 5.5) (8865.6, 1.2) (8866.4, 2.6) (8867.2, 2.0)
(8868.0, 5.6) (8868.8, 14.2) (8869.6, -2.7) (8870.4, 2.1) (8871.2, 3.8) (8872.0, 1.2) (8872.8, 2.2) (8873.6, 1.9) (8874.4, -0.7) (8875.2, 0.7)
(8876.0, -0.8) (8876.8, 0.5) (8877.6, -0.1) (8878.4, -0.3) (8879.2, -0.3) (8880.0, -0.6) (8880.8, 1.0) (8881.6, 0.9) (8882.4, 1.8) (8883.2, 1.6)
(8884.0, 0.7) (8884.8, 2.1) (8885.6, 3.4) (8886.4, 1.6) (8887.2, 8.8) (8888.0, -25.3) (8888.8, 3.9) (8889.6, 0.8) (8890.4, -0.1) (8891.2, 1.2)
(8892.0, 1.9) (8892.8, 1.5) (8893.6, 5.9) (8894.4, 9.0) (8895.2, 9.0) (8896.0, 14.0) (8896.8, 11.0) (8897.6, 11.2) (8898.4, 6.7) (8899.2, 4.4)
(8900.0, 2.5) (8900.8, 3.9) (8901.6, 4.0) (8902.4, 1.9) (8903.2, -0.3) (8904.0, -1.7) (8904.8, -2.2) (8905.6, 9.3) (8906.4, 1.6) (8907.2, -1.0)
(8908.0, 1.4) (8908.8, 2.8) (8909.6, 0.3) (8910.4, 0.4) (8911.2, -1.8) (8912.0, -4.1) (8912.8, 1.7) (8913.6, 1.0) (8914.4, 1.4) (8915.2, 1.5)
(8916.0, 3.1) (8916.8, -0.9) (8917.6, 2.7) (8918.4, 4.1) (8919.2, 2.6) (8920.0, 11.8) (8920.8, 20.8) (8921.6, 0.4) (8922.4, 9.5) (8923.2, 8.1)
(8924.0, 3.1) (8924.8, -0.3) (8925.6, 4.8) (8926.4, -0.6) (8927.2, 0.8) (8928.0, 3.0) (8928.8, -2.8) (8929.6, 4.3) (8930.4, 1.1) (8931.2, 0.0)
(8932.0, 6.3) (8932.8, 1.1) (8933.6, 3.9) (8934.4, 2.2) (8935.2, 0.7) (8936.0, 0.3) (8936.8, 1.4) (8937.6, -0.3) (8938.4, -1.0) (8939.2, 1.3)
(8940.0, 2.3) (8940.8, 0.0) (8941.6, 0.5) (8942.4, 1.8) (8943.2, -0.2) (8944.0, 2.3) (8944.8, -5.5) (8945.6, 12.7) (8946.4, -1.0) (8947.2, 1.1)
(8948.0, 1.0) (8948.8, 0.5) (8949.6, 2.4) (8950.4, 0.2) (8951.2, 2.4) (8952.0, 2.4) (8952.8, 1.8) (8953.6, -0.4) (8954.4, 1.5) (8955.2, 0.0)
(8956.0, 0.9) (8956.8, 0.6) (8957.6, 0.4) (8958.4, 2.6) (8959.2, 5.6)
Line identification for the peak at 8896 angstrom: H-beta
